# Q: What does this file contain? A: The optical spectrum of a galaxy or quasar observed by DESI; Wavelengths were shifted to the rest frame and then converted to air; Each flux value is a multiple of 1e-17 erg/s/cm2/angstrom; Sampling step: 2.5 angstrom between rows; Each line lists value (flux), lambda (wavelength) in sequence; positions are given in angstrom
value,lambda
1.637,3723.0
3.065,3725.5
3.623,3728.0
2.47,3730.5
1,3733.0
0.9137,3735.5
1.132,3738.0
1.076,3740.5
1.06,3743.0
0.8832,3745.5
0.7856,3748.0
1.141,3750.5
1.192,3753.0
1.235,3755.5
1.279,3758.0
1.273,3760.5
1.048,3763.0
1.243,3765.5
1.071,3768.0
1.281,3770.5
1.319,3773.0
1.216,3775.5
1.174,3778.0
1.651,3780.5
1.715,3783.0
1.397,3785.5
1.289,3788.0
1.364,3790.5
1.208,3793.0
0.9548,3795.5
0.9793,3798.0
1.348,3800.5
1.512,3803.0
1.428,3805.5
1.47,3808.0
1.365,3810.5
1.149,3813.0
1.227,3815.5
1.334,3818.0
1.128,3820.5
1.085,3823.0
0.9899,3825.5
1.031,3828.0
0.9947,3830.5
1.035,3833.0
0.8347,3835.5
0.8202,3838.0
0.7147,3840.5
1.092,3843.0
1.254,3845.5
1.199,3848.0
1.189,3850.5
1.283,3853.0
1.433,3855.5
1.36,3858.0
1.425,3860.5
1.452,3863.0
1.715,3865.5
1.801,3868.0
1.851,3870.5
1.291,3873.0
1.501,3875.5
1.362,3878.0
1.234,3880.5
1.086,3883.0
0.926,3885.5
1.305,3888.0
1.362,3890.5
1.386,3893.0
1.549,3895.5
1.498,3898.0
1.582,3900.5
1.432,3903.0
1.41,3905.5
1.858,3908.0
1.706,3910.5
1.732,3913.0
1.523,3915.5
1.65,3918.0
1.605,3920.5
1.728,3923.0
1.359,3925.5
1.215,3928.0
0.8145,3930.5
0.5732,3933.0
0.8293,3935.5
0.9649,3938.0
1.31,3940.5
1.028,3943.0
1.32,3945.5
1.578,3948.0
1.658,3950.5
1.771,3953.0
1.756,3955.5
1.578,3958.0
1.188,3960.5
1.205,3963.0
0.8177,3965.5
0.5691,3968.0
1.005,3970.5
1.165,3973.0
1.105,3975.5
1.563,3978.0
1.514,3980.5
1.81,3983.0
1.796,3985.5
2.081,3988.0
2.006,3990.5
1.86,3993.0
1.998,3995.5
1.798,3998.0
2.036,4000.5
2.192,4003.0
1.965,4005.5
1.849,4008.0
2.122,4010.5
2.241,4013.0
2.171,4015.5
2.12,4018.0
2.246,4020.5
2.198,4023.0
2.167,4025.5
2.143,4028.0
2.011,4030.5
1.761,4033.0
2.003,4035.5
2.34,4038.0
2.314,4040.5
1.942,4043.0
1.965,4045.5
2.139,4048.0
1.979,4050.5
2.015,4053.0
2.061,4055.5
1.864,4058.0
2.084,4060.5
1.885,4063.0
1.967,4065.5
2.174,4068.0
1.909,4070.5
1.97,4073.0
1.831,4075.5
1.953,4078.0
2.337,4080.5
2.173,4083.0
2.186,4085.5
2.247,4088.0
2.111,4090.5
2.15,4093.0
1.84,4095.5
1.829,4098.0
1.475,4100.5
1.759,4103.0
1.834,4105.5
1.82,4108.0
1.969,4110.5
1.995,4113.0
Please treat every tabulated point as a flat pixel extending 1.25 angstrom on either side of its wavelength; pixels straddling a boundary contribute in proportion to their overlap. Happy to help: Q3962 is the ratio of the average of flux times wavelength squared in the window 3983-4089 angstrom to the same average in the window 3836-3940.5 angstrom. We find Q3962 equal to 1.65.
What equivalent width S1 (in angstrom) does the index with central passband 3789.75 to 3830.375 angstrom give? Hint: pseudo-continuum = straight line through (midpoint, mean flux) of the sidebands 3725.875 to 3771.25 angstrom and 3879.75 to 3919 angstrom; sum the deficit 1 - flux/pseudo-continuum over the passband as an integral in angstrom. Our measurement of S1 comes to 5.17 angstrom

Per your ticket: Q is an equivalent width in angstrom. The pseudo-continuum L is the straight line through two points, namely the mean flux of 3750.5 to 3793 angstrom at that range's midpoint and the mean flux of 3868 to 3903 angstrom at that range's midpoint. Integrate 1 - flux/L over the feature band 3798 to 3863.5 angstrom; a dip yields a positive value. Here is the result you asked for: 7.5 angstrom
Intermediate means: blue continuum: 1.29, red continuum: 1.4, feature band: 1.19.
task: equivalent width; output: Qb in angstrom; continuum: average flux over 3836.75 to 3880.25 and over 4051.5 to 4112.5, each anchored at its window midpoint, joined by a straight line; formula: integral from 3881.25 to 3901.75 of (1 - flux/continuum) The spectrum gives 1.40 angstrom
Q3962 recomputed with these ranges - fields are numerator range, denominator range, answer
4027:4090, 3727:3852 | 1.90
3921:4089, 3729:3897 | 1.55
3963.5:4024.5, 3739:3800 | 1.64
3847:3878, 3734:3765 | 1.42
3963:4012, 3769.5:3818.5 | 1.37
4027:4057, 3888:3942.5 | 1.59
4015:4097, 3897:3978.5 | 1.65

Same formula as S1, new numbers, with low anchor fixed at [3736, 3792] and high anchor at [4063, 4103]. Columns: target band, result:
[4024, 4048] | -2.5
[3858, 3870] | -1.0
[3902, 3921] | -0.5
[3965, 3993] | 5.0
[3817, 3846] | 7.6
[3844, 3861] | 1.6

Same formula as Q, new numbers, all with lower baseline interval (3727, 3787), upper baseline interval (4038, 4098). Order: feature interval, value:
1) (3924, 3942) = 7.43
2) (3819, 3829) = 2.82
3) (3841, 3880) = 4.35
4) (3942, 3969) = 6.98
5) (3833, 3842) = 4.06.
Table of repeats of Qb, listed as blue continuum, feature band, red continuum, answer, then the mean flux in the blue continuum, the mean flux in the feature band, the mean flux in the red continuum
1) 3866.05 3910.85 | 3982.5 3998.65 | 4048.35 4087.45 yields -1.2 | 1.45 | 1.92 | 2.03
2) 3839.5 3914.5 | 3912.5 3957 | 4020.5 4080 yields 7.2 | 1.4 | 1.35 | 2.04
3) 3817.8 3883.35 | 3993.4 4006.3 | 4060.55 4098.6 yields -1.7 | 1.24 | 1.99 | 2.04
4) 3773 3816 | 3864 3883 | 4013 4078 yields 0.5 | 1.32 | 1.51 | 2.05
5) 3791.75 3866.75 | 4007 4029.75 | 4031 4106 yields -3.8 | 1.2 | 2.14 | 2.01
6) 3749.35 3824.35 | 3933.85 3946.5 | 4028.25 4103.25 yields 4.6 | 1.27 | 1.07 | 2.01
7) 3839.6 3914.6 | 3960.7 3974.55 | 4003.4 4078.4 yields 6.2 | 1.4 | 0.974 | 2.05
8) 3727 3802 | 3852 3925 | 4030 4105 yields 5.0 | 1.3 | 1.48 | 2.01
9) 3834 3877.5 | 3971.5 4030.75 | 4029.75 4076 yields -2.7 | 1.31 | 1.92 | 2.01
